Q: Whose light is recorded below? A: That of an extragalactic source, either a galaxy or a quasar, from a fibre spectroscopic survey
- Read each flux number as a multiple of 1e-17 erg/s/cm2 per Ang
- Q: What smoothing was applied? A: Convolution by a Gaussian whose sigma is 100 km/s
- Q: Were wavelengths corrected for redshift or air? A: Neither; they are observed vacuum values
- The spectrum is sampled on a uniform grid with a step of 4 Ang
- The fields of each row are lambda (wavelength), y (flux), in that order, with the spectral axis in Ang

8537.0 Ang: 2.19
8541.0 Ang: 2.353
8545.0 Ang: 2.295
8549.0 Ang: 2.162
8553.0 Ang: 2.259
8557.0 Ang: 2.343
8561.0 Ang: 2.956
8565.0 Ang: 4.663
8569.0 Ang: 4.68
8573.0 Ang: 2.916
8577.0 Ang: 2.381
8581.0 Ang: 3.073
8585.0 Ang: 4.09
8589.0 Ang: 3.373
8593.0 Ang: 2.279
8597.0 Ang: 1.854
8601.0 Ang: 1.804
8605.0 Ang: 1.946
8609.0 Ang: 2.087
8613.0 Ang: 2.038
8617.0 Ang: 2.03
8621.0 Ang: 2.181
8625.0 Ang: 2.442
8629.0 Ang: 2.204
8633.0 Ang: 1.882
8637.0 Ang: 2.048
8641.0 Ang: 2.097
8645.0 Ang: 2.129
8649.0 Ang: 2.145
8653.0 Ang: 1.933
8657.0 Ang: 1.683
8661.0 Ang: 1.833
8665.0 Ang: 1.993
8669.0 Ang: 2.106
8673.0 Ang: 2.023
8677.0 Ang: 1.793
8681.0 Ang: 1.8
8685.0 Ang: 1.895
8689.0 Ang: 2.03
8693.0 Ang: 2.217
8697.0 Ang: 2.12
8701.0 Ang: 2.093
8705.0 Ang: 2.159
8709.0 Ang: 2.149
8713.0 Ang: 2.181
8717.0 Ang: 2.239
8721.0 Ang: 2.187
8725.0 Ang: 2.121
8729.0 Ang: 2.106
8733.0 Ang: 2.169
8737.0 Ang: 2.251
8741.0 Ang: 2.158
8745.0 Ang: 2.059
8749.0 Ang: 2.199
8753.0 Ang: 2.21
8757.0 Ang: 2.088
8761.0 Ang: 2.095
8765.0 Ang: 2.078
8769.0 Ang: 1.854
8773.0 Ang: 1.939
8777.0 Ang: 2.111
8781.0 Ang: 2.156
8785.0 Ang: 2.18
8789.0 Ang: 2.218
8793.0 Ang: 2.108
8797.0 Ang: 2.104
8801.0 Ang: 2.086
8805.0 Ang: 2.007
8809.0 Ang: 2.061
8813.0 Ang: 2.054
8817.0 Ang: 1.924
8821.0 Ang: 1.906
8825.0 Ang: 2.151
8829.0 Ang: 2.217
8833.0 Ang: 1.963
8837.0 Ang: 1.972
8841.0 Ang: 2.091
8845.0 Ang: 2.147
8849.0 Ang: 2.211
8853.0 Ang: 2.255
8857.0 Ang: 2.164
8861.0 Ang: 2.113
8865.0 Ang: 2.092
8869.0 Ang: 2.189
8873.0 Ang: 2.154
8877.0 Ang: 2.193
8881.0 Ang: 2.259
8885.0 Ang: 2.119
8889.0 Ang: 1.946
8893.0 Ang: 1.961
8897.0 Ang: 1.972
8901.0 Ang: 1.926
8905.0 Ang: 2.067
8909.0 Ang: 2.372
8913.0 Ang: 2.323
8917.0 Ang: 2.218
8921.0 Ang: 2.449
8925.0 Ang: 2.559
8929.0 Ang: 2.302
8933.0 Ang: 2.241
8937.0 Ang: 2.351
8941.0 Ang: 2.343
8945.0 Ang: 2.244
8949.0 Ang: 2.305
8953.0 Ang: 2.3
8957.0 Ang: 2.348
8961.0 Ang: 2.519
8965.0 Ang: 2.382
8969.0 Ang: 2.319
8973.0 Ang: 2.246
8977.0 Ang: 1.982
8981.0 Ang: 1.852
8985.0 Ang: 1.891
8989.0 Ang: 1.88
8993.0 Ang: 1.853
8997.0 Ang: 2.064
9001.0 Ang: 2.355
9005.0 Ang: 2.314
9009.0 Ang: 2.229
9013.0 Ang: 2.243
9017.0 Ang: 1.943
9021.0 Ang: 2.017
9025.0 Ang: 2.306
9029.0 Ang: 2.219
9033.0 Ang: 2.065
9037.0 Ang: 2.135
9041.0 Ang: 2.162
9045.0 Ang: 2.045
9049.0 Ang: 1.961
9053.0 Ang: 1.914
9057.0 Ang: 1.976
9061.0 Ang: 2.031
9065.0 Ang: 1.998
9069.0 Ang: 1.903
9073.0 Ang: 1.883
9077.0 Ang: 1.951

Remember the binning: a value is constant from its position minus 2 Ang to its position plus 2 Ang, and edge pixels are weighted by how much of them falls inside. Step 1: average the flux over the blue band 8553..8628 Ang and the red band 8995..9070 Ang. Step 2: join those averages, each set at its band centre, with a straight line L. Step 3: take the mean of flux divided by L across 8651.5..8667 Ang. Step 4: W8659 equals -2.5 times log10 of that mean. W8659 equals 0.371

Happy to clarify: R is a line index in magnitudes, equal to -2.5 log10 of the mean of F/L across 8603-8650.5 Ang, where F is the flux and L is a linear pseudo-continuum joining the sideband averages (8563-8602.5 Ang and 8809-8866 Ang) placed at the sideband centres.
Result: 0.367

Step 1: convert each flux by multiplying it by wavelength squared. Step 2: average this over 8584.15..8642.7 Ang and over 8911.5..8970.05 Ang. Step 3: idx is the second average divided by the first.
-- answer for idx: 1.1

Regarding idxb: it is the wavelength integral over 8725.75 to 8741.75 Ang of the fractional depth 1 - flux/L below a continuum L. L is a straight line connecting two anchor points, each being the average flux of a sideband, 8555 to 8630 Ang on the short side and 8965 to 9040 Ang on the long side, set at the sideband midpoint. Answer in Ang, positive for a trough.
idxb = 2.15 Ang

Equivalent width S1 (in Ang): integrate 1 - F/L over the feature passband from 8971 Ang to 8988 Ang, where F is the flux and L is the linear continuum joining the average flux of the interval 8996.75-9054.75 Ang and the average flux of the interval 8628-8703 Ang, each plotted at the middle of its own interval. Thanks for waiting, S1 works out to 1.1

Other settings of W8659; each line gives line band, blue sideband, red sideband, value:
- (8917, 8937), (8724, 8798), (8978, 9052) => -0.13 mag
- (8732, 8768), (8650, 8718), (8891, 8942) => -0.03 mag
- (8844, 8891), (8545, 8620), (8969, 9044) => 0.07 mag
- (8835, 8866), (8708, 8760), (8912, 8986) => 0.05 mag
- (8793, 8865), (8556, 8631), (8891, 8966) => 0.15 mag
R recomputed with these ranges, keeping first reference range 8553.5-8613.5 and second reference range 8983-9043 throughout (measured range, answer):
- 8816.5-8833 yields 0.18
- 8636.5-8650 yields 0.28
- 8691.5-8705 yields 0.23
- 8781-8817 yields 0.18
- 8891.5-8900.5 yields 0.18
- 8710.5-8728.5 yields 0.20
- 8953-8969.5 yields -0.09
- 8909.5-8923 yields -0.03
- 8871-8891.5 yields 0.10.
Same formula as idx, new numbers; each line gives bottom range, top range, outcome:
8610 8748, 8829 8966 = 1.12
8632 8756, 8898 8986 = 1.15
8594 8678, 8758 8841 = 1.06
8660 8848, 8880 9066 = 1.09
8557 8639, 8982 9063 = 0.87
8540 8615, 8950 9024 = 0.87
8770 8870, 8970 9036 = 1.04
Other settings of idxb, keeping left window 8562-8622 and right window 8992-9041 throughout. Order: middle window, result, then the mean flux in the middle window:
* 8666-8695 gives 7.3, 1.98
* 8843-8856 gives 1.1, 2.2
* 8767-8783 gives 3.1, 2.02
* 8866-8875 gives 0.8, 2.16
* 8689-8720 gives 5.4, 2.16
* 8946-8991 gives 0.8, 2.19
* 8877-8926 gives 3.1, 2.17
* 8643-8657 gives 3.5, 2.01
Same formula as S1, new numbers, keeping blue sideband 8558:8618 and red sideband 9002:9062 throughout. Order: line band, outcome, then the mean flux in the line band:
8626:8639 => 3.2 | 2.08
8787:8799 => 1.7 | 2.14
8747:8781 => 6.2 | 2.08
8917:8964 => -2.1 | 2.35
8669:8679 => 2.7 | 1.95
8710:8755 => 7.2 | 2.17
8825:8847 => 3.1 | 2.08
